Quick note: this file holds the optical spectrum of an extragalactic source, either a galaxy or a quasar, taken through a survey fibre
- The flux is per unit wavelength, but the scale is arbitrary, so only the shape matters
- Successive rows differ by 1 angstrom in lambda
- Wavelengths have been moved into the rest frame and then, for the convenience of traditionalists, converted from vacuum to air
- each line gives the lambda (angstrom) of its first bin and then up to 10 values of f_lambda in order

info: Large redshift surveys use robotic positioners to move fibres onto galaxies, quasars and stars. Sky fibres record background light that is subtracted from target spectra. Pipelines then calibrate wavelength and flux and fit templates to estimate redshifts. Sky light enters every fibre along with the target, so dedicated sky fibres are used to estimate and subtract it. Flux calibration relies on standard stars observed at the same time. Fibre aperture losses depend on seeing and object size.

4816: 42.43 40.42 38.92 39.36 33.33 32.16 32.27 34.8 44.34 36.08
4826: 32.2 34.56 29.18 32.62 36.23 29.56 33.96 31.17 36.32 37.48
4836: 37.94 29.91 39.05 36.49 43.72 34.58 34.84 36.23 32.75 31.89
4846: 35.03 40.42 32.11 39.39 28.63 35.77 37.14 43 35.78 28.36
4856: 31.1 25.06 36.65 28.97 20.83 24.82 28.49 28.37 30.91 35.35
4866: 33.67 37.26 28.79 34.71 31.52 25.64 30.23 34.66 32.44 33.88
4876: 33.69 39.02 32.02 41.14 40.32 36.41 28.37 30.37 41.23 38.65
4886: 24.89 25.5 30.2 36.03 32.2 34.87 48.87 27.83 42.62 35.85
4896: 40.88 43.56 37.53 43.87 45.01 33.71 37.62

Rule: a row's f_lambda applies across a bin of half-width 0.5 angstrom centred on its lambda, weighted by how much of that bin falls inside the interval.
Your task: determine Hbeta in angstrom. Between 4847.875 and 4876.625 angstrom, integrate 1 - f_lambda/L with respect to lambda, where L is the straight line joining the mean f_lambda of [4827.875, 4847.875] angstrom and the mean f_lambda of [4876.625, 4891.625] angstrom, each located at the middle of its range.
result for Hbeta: 2.1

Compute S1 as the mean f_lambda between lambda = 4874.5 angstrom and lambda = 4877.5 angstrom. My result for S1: 35.5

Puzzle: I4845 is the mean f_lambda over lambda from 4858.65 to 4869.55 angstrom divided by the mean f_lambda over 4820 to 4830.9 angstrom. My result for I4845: 0.9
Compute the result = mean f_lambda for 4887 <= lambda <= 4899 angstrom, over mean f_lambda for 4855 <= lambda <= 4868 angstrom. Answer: 1.2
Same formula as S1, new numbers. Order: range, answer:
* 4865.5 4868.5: 33.2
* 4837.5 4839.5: 37.8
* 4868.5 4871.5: 30.6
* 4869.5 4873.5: 30.5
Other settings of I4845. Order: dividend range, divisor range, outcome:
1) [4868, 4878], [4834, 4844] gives 0.89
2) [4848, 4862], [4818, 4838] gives 0.92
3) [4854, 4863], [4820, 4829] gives 0.83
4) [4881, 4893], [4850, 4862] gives 1.07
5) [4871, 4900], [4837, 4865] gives 1.07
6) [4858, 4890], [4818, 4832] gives 0.94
